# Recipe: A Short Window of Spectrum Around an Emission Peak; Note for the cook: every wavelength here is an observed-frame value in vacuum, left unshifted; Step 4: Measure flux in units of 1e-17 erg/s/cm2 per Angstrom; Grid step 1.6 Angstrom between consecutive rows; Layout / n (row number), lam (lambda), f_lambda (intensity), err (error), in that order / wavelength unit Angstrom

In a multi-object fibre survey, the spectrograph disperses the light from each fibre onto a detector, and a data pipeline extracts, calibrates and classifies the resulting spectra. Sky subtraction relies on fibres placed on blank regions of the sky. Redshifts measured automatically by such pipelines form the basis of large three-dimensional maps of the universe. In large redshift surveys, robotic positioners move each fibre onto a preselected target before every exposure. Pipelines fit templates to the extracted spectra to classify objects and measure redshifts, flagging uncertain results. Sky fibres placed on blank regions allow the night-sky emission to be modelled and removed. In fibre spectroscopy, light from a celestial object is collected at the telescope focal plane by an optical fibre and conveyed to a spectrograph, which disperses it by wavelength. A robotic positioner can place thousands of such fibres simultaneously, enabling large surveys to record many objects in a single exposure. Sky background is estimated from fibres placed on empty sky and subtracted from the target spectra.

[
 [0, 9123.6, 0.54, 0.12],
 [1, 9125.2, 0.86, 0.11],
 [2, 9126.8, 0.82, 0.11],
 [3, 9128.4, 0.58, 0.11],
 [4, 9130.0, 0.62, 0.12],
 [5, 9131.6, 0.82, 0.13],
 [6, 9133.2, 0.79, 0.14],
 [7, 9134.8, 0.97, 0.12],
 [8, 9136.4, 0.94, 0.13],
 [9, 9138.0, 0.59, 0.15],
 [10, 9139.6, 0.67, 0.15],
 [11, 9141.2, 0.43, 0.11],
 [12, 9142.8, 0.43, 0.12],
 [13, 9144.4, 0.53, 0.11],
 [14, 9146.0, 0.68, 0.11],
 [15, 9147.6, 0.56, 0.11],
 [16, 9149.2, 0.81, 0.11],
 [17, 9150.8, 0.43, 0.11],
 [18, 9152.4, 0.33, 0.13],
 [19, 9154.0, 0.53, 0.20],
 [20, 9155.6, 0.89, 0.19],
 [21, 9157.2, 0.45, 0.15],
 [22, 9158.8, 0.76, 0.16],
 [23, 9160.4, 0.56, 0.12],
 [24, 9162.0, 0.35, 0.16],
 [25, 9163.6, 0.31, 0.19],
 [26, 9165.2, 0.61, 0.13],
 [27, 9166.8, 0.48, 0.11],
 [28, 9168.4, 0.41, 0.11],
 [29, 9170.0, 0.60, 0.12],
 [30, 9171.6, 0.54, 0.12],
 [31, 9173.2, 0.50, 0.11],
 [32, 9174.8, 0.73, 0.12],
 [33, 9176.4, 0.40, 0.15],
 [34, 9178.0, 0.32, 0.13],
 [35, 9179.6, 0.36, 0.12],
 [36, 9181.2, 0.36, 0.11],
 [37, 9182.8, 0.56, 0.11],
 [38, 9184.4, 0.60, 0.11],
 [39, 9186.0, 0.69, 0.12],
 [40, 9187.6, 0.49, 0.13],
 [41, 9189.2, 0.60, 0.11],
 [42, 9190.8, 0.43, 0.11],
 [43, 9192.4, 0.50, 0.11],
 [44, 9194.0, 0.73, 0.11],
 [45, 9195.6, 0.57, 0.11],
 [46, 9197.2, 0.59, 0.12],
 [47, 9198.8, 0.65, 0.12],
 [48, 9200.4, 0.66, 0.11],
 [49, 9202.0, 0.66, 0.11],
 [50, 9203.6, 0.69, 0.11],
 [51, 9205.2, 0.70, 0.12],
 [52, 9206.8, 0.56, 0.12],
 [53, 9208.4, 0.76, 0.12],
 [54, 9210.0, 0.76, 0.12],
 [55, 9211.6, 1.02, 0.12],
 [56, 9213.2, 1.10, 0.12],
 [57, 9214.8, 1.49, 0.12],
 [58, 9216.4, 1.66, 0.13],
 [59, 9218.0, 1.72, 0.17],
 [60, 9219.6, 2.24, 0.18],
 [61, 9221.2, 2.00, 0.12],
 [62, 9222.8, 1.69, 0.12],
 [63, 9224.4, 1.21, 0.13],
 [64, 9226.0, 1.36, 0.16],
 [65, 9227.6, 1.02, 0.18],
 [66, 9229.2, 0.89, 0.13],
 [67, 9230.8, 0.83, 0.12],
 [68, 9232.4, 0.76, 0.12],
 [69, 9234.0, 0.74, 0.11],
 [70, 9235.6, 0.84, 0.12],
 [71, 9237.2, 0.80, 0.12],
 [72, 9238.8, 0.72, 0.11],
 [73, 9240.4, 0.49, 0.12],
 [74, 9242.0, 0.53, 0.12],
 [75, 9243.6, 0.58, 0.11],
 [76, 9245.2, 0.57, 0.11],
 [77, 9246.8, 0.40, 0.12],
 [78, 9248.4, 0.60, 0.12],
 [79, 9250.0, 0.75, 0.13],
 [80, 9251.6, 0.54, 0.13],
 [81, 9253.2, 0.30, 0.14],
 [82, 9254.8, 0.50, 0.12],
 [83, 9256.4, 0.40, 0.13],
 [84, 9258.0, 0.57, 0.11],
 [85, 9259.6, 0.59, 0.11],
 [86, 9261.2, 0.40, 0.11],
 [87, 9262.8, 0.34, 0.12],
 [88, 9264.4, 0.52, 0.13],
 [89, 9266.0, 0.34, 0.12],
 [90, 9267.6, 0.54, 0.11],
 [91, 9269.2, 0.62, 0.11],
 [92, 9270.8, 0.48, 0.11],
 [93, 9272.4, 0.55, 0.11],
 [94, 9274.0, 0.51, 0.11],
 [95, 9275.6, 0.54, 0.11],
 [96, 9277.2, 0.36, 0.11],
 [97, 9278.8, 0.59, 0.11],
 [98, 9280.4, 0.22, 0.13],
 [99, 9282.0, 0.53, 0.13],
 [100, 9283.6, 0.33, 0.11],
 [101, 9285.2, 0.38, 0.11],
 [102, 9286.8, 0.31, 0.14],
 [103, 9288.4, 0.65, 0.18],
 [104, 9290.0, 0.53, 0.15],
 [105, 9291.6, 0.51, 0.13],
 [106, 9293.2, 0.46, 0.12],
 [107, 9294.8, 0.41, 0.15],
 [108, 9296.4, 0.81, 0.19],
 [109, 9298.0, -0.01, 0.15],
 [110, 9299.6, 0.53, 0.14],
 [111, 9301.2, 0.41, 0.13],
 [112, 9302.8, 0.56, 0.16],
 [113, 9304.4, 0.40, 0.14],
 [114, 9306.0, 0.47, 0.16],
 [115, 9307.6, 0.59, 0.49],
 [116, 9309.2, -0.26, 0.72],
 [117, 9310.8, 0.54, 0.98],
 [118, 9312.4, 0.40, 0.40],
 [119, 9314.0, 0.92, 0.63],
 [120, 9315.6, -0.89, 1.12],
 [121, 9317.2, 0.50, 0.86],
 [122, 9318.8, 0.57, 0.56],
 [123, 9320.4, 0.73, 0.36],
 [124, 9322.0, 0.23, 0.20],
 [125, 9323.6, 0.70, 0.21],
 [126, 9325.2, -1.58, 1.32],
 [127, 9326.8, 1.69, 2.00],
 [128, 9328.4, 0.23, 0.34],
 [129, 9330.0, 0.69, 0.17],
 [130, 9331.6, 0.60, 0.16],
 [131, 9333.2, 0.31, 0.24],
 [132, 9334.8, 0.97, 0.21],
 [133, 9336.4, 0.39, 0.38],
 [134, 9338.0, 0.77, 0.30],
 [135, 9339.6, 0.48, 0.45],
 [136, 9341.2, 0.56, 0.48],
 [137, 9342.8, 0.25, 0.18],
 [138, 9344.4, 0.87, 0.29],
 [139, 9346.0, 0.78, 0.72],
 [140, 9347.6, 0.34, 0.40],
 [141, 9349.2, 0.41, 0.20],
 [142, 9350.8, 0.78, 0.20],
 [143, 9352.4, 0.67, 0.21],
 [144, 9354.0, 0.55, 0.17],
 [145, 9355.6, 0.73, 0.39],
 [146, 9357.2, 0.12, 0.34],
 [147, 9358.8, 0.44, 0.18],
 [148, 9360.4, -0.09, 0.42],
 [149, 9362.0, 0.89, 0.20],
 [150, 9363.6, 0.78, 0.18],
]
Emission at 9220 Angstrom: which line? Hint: [O III] 5007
